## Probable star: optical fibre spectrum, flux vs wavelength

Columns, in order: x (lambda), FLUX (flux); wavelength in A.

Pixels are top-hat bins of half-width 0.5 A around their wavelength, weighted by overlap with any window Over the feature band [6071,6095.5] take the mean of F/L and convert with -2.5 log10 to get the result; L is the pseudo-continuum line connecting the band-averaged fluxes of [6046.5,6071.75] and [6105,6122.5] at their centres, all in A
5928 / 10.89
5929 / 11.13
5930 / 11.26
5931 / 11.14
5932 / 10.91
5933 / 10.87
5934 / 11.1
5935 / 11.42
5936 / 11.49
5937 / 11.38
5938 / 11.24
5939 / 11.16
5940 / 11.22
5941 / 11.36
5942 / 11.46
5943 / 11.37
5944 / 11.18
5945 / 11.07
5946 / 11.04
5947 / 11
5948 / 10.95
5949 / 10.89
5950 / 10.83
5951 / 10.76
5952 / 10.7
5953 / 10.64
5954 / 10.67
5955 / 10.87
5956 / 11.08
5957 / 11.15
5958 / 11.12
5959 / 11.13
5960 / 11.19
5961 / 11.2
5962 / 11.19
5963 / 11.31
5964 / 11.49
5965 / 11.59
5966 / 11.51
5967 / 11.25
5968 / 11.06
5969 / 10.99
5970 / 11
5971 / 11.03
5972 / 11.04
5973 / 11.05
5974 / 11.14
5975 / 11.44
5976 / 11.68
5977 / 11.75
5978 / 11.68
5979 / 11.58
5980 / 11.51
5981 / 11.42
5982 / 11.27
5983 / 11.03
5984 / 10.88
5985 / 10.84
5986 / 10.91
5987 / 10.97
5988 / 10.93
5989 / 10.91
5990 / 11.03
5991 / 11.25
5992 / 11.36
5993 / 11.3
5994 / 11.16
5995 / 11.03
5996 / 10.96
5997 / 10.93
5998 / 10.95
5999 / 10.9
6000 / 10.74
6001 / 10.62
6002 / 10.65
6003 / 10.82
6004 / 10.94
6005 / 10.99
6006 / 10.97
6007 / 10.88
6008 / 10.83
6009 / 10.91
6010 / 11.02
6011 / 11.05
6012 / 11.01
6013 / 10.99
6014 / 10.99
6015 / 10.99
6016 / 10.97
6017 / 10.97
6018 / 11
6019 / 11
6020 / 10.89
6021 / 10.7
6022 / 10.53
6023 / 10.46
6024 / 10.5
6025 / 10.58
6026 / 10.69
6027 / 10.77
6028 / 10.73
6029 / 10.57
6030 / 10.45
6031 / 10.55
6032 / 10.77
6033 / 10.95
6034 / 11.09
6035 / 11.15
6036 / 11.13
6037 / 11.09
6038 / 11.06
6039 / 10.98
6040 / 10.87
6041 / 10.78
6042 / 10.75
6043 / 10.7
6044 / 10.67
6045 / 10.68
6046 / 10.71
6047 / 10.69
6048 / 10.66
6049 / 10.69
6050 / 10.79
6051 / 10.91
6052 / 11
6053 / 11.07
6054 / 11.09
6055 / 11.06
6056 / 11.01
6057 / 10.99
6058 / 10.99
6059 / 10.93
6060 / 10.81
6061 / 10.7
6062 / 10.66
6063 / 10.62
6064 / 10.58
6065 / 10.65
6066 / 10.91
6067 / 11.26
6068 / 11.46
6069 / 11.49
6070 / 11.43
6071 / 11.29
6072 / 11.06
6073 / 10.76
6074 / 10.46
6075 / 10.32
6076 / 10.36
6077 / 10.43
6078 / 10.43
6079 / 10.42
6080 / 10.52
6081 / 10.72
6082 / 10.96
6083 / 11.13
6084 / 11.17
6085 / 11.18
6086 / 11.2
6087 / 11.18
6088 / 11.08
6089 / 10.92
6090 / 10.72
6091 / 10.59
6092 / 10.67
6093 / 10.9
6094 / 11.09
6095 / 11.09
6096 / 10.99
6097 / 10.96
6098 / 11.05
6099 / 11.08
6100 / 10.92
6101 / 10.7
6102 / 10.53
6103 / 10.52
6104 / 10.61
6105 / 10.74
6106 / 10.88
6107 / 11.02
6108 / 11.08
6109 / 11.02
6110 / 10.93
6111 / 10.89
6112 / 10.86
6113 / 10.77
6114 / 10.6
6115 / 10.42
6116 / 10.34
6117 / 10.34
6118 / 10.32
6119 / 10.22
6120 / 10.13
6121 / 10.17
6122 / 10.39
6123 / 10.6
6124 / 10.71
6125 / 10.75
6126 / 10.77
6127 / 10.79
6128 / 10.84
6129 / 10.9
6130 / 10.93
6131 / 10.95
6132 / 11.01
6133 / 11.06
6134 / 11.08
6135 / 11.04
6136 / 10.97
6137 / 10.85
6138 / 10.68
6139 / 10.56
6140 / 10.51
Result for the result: 0.00 mag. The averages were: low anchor 11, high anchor 10.6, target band 10.8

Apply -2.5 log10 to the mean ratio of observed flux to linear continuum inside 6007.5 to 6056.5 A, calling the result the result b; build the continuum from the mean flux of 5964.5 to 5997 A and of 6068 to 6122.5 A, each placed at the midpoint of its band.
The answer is 0.02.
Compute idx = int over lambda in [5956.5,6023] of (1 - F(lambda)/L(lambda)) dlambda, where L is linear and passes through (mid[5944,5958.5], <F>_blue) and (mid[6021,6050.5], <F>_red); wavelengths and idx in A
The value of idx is -1.42 A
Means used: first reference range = 10.9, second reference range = 10.8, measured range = 11.1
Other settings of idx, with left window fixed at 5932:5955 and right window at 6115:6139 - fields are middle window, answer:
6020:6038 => 0.2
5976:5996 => -0.4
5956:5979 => -0.5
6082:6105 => -0.4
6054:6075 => -0.3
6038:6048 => 0.1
